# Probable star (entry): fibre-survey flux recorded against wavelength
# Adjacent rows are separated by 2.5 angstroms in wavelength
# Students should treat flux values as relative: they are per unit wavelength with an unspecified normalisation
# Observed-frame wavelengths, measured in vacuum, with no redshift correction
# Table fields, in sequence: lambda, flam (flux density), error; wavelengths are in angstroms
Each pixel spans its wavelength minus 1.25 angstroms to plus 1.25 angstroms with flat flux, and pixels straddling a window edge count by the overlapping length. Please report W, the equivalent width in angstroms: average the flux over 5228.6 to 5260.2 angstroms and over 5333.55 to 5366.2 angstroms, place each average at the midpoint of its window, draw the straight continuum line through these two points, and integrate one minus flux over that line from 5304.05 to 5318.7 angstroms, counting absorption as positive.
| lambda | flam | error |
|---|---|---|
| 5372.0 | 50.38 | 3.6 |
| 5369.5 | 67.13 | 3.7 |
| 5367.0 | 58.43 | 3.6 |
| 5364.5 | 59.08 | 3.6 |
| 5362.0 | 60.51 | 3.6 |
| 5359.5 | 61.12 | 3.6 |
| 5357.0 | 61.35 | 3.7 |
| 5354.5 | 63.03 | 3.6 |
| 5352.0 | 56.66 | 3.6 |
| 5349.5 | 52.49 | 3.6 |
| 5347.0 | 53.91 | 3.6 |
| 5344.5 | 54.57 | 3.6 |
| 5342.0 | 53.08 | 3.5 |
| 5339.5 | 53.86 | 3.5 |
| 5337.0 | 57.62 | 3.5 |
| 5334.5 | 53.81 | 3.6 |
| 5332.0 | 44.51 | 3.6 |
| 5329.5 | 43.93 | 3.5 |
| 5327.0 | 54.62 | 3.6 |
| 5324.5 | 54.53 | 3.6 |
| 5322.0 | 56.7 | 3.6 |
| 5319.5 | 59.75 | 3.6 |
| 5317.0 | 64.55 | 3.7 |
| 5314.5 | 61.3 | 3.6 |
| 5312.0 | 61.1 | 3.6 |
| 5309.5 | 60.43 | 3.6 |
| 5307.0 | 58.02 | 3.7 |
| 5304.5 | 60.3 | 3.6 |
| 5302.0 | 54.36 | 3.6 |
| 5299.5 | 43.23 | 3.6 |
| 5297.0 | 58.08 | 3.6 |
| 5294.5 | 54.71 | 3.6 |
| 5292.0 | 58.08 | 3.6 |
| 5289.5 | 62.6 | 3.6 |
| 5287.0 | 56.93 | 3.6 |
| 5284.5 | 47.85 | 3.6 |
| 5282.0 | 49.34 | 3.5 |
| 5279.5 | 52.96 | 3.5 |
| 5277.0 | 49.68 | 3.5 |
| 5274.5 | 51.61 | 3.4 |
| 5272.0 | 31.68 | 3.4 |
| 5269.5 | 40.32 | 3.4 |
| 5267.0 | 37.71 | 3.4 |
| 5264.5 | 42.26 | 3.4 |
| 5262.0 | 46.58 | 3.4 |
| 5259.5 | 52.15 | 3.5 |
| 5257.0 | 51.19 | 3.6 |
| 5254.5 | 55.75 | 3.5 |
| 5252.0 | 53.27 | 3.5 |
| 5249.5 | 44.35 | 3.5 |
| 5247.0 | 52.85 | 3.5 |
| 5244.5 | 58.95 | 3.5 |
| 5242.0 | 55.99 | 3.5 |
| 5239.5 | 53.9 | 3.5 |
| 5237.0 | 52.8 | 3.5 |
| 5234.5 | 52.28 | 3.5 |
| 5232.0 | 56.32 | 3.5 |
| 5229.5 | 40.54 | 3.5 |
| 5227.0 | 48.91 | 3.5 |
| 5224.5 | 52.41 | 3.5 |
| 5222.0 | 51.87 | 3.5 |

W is -1.5 angstroms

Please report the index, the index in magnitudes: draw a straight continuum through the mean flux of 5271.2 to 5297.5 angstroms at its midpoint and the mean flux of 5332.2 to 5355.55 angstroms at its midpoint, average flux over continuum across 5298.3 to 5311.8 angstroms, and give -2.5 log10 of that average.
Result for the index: -0.05 mag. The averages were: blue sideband 52.3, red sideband 54.9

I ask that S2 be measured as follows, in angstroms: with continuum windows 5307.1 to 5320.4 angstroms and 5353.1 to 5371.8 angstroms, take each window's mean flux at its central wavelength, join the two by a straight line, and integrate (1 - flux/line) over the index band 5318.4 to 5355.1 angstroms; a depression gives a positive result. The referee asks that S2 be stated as 4.2 angstroms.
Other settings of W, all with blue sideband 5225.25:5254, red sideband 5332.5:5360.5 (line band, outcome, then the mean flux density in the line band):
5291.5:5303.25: 0.2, 53.4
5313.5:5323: -1.0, 60.7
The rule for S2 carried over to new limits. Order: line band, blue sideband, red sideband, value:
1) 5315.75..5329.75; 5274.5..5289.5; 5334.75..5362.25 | -0.4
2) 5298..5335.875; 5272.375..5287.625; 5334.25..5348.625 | -2.0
